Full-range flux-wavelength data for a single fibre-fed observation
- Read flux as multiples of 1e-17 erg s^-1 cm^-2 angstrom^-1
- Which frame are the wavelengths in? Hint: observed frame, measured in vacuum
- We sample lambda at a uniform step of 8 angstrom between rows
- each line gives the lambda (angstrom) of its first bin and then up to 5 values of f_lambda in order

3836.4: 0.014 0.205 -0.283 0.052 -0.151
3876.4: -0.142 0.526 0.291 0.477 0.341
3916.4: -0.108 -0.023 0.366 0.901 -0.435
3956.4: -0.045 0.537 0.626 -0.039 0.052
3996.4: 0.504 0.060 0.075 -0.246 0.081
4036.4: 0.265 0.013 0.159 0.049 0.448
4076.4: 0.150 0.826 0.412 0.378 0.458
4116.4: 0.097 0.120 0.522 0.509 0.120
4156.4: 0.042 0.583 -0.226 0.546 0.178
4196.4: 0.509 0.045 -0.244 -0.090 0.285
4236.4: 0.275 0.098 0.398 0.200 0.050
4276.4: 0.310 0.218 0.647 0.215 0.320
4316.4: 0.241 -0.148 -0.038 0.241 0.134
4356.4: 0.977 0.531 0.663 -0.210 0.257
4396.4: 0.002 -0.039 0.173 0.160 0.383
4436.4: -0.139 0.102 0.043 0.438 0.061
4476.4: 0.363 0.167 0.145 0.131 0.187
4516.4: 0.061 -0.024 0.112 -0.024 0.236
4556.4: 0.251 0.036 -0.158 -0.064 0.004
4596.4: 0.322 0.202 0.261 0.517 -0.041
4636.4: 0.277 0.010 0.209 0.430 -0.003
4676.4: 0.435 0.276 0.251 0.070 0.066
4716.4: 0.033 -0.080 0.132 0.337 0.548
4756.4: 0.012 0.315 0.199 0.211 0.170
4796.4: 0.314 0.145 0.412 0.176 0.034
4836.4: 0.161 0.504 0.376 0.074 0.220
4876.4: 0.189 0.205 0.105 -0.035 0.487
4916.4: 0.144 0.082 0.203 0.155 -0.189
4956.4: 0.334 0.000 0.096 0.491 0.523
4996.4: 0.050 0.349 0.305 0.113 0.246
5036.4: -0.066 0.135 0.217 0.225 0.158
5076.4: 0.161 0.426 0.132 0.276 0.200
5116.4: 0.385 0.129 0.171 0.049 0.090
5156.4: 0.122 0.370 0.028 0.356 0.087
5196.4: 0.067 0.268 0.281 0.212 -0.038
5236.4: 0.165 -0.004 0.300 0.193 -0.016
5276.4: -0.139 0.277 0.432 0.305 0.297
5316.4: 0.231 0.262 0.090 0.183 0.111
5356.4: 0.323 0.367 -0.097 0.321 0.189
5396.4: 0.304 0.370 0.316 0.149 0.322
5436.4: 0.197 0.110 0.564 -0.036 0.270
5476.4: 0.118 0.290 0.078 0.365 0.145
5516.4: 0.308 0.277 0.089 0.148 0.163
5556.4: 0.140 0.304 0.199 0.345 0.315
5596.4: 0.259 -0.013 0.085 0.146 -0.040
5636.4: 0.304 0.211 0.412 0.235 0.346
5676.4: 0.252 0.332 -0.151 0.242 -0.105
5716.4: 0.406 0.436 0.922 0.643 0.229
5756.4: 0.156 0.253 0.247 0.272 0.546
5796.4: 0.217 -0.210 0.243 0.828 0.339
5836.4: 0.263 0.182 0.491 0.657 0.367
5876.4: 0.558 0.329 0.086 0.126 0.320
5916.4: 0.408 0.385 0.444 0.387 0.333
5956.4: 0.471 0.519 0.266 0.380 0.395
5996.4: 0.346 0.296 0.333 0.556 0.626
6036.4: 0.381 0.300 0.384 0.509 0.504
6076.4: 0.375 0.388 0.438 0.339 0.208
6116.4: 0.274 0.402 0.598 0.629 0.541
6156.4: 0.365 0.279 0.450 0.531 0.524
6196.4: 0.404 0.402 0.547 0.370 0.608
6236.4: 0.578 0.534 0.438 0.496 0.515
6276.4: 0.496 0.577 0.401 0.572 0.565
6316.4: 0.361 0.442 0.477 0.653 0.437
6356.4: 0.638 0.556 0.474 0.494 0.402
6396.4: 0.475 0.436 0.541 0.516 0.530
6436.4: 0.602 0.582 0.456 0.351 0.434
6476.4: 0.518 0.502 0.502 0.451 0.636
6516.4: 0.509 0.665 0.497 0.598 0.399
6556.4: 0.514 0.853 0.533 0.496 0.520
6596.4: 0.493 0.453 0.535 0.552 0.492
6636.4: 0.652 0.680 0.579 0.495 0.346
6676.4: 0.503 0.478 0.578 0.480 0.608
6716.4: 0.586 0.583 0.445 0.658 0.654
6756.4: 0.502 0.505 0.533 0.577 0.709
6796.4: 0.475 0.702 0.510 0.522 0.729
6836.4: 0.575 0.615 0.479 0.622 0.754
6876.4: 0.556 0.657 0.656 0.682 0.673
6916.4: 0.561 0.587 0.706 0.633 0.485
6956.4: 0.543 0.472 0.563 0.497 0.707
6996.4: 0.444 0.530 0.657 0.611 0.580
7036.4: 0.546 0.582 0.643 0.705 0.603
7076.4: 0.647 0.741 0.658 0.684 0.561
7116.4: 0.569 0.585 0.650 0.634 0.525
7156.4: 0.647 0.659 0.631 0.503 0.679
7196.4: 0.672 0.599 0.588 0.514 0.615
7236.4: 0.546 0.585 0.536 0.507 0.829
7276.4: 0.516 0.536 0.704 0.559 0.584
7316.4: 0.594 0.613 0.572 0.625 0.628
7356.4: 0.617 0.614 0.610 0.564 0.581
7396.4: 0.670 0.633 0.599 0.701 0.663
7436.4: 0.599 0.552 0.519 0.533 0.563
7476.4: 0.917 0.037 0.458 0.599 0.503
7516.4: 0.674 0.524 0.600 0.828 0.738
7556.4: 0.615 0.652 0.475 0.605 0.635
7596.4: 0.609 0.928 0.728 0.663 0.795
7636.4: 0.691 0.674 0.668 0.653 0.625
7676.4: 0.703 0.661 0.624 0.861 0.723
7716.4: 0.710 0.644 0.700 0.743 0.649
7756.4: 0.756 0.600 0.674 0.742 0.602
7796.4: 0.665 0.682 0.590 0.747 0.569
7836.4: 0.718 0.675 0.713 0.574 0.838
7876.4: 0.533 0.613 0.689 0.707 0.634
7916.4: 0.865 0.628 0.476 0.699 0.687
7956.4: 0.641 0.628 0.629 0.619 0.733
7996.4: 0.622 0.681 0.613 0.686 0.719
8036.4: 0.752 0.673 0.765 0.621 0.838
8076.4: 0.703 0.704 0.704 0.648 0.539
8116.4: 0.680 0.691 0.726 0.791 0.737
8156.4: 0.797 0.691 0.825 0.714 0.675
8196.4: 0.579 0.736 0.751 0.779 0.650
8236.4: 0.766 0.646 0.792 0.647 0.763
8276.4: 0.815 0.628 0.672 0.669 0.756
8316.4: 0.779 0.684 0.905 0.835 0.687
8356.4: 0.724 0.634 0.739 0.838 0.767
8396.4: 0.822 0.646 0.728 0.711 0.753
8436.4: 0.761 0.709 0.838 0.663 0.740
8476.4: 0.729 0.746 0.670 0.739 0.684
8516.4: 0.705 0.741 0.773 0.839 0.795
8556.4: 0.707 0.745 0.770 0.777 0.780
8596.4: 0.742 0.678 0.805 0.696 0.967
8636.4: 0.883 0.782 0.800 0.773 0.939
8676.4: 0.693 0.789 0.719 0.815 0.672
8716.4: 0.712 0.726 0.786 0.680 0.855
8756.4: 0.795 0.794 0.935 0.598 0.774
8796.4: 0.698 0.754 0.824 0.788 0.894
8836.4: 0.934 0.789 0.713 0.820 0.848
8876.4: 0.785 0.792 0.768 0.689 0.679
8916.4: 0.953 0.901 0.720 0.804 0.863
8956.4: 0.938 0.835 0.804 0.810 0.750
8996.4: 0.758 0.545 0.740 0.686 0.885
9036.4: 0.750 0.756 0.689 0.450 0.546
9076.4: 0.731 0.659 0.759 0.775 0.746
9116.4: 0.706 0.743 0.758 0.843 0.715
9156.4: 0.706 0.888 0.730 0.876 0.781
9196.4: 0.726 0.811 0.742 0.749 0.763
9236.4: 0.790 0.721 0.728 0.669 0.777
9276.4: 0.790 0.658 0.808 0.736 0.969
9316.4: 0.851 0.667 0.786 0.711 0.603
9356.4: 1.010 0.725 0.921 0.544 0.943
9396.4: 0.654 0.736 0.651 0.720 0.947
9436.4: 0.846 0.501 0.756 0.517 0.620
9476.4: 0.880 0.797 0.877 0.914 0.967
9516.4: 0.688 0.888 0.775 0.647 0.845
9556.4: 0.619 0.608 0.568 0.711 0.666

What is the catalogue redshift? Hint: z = 0.538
